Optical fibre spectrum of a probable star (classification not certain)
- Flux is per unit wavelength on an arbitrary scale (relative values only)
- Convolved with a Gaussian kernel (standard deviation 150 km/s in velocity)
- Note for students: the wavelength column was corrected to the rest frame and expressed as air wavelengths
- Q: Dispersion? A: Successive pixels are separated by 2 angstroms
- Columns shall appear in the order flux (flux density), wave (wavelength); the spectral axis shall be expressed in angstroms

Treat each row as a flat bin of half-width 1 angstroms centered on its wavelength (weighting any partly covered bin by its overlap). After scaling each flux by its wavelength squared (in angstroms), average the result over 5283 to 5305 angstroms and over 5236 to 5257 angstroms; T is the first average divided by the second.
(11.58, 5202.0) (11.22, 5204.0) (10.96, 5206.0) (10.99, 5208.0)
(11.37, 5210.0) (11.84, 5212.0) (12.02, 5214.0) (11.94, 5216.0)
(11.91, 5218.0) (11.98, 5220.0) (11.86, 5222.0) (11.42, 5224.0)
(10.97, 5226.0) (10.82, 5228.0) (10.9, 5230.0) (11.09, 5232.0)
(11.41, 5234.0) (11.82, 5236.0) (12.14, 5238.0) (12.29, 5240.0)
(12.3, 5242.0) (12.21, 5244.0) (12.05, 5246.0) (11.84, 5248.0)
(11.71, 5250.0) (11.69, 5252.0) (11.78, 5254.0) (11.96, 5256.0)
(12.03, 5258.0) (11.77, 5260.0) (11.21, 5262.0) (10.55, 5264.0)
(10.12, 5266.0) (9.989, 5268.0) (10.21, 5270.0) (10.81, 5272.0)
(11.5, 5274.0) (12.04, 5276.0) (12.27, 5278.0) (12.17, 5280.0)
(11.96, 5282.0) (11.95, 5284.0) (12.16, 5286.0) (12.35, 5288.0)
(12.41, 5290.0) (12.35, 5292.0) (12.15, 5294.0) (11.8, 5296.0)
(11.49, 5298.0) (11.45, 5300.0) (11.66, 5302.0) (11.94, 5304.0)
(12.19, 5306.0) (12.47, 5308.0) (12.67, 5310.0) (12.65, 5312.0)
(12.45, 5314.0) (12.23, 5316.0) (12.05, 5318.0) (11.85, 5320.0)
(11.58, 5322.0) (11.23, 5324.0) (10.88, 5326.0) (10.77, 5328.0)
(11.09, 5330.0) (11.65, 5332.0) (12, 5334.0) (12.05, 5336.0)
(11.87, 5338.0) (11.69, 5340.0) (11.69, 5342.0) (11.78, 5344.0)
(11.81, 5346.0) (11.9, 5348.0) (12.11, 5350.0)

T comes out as 1.02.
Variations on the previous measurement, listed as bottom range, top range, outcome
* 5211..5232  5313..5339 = 1.05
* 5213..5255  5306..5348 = 1.05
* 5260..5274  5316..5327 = 1.11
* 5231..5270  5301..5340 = 1.05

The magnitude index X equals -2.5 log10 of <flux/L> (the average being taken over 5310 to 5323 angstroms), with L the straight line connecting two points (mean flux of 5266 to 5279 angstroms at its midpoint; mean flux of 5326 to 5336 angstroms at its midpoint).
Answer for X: -0.08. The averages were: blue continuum 11.1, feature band 12.2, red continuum 11.4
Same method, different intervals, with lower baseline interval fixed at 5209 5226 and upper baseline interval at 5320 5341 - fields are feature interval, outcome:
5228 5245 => 0.00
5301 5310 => -0.05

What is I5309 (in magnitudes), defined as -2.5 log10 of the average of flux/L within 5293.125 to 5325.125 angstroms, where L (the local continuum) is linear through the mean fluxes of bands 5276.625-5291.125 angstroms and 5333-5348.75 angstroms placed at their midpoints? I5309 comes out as 0.004 mag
